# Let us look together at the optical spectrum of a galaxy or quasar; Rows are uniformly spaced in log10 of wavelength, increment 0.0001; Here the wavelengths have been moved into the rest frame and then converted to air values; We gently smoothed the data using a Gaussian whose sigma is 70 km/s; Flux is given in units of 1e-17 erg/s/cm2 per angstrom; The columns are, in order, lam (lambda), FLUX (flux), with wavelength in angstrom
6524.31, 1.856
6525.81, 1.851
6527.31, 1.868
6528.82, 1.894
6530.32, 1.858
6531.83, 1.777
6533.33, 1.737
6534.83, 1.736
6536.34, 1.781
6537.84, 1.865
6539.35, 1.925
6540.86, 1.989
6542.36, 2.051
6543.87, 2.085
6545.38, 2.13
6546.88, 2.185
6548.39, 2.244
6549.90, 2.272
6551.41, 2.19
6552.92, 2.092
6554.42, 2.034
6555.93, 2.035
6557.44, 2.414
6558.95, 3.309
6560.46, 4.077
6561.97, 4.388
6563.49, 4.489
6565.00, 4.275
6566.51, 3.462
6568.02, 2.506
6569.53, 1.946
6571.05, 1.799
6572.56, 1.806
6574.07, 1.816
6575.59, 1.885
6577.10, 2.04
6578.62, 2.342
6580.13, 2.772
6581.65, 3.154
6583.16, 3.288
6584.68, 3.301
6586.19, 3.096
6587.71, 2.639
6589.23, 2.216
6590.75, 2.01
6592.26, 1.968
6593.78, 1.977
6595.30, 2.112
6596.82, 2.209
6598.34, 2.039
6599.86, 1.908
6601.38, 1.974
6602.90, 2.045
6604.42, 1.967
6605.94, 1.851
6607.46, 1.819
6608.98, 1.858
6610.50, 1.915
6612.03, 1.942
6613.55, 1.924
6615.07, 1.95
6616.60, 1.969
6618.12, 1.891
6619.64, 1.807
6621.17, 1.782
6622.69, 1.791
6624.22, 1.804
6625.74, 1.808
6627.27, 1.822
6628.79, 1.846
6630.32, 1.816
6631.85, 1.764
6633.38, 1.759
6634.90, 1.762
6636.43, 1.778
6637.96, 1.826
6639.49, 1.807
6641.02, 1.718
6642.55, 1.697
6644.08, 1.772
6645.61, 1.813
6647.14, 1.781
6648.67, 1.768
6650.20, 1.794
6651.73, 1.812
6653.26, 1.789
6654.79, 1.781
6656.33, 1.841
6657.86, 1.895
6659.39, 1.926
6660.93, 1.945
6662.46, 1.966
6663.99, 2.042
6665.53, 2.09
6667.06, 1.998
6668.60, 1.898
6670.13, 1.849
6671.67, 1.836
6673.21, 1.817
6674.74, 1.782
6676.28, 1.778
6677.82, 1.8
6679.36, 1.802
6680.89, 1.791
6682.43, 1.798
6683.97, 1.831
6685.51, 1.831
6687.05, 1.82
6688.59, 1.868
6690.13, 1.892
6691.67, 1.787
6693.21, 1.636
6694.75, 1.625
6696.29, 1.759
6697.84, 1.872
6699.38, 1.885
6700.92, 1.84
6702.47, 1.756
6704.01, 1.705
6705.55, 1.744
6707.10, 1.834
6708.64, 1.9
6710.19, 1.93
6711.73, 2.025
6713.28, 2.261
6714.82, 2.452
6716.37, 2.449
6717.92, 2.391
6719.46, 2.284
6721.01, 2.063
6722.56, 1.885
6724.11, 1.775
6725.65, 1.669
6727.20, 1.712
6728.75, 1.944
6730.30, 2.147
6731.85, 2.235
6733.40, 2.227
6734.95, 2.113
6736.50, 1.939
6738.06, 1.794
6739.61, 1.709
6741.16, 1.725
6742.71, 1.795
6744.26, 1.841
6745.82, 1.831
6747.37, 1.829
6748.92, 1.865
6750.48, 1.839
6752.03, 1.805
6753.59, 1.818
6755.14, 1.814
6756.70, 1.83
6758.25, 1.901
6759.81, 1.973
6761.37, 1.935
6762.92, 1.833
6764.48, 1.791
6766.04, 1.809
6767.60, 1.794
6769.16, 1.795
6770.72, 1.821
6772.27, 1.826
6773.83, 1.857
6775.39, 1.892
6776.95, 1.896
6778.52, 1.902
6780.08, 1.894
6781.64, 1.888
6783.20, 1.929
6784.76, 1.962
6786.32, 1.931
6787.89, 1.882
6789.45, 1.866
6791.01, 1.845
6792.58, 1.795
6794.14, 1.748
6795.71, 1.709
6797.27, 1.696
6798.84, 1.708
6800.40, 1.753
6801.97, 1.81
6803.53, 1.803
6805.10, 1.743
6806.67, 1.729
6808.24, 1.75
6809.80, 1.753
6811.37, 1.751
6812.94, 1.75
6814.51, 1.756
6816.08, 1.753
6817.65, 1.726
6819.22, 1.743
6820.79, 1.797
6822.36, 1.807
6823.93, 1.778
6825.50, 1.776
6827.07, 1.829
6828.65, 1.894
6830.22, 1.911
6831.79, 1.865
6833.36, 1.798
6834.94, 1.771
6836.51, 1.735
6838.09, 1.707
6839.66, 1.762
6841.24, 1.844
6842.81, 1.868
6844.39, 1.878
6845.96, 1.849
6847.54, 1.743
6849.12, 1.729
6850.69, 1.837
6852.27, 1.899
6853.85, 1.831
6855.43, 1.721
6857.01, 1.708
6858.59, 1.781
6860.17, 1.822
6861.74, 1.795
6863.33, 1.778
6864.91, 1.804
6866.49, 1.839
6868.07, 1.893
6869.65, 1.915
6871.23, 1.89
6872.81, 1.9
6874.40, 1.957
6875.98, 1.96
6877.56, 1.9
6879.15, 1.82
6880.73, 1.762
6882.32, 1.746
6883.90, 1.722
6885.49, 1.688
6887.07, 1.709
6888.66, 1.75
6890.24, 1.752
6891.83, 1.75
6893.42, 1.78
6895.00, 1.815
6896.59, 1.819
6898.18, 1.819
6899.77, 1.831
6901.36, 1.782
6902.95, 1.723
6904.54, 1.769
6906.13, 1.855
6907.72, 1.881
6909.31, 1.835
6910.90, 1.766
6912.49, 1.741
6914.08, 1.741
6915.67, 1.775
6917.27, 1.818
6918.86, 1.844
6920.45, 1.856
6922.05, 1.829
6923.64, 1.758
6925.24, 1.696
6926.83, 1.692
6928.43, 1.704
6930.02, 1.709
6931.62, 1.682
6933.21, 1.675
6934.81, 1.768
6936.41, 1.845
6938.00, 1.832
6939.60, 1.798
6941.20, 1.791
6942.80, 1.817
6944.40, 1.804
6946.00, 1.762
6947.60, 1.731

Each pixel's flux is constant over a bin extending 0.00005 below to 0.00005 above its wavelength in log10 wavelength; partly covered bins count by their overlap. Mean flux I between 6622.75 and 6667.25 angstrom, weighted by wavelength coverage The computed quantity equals 1.83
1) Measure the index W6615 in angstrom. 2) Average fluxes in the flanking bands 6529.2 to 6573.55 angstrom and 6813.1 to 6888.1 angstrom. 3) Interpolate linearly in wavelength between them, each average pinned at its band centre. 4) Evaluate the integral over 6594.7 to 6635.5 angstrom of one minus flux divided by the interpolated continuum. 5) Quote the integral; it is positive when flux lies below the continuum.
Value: 7.1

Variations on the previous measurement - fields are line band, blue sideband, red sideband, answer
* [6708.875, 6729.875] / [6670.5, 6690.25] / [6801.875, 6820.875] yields -3.07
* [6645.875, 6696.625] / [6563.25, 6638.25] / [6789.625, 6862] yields 5.33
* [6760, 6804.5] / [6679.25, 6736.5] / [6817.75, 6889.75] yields 0.85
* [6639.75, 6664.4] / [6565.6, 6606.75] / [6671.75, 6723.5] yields 2.83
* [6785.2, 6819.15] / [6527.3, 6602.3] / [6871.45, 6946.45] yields 3.41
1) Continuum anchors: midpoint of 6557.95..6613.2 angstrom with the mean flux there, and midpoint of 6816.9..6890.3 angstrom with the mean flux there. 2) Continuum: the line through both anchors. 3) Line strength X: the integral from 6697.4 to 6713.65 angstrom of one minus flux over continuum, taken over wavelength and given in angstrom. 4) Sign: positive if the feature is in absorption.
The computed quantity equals 2.3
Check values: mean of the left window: 2.5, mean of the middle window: 1.88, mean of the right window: 1.81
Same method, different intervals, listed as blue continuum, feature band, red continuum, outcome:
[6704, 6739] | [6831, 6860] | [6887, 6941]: 1.1 angstrom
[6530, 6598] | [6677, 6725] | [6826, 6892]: 5.1 angstrom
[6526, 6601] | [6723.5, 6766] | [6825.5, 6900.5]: 3.3 angstrom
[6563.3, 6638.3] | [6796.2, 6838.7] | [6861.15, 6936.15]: 2.8 angstrom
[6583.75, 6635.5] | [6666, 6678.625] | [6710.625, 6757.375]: 0.9 angstrom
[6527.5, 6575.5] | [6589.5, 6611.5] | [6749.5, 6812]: 2.7 angstrom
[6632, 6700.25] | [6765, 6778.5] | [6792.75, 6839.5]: -0.4 angstrom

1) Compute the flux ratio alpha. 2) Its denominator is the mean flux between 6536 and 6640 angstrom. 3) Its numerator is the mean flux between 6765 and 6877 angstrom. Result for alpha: 0.8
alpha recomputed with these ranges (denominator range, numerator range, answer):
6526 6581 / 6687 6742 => 0.82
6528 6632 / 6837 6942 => 0.80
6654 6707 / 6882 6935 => 0.96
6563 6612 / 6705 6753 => 0.83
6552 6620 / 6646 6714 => 0.77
